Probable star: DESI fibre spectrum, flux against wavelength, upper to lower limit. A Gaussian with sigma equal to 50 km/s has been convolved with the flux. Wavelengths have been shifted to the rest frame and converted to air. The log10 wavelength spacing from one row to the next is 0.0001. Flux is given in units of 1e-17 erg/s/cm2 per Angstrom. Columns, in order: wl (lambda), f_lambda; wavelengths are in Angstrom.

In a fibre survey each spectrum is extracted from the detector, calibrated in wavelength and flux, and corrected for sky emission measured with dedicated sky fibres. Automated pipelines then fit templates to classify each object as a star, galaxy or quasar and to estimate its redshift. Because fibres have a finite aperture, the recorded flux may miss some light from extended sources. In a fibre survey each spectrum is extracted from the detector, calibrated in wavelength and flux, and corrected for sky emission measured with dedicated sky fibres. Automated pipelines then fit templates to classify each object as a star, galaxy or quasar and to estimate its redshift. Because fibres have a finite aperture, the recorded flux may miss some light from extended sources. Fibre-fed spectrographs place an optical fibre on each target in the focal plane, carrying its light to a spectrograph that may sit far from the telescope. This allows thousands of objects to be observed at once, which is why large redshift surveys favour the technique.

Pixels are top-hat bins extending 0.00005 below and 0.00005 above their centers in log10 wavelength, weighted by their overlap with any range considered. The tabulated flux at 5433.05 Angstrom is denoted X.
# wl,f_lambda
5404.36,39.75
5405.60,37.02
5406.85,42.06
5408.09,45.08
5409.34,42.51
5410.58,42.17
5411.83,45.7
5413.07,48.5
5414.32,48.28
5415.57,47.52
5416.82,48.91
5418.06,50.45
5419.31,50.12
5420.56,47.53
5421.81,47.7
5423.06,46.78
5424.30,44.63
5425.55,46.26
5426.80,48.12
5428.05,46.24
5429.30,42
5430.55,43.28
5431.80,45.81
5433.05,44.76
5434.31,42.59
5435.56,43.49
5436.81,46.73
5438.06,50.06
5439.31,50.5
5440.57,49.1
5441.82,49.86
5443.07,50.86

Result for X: 44.76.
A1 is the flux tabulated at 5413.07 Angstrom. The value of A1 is 48.5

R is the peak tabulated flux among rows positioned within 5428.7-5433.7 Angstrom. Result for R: 45.81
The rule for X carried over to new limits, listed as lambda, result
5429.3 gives 42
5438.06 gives 50.06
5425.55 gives 46.26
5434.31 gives 42.59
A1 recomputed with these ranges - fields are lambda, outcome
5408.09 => 45.08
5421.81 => 47.7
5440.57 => 49.1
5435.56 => 43.49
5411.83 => 45.7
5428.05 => 46.24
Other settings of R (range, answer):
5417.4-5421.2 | 50.45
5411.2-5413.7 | 48.5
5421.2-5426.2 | 47.7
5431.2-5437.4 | 46.73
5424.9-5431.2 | 48.12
